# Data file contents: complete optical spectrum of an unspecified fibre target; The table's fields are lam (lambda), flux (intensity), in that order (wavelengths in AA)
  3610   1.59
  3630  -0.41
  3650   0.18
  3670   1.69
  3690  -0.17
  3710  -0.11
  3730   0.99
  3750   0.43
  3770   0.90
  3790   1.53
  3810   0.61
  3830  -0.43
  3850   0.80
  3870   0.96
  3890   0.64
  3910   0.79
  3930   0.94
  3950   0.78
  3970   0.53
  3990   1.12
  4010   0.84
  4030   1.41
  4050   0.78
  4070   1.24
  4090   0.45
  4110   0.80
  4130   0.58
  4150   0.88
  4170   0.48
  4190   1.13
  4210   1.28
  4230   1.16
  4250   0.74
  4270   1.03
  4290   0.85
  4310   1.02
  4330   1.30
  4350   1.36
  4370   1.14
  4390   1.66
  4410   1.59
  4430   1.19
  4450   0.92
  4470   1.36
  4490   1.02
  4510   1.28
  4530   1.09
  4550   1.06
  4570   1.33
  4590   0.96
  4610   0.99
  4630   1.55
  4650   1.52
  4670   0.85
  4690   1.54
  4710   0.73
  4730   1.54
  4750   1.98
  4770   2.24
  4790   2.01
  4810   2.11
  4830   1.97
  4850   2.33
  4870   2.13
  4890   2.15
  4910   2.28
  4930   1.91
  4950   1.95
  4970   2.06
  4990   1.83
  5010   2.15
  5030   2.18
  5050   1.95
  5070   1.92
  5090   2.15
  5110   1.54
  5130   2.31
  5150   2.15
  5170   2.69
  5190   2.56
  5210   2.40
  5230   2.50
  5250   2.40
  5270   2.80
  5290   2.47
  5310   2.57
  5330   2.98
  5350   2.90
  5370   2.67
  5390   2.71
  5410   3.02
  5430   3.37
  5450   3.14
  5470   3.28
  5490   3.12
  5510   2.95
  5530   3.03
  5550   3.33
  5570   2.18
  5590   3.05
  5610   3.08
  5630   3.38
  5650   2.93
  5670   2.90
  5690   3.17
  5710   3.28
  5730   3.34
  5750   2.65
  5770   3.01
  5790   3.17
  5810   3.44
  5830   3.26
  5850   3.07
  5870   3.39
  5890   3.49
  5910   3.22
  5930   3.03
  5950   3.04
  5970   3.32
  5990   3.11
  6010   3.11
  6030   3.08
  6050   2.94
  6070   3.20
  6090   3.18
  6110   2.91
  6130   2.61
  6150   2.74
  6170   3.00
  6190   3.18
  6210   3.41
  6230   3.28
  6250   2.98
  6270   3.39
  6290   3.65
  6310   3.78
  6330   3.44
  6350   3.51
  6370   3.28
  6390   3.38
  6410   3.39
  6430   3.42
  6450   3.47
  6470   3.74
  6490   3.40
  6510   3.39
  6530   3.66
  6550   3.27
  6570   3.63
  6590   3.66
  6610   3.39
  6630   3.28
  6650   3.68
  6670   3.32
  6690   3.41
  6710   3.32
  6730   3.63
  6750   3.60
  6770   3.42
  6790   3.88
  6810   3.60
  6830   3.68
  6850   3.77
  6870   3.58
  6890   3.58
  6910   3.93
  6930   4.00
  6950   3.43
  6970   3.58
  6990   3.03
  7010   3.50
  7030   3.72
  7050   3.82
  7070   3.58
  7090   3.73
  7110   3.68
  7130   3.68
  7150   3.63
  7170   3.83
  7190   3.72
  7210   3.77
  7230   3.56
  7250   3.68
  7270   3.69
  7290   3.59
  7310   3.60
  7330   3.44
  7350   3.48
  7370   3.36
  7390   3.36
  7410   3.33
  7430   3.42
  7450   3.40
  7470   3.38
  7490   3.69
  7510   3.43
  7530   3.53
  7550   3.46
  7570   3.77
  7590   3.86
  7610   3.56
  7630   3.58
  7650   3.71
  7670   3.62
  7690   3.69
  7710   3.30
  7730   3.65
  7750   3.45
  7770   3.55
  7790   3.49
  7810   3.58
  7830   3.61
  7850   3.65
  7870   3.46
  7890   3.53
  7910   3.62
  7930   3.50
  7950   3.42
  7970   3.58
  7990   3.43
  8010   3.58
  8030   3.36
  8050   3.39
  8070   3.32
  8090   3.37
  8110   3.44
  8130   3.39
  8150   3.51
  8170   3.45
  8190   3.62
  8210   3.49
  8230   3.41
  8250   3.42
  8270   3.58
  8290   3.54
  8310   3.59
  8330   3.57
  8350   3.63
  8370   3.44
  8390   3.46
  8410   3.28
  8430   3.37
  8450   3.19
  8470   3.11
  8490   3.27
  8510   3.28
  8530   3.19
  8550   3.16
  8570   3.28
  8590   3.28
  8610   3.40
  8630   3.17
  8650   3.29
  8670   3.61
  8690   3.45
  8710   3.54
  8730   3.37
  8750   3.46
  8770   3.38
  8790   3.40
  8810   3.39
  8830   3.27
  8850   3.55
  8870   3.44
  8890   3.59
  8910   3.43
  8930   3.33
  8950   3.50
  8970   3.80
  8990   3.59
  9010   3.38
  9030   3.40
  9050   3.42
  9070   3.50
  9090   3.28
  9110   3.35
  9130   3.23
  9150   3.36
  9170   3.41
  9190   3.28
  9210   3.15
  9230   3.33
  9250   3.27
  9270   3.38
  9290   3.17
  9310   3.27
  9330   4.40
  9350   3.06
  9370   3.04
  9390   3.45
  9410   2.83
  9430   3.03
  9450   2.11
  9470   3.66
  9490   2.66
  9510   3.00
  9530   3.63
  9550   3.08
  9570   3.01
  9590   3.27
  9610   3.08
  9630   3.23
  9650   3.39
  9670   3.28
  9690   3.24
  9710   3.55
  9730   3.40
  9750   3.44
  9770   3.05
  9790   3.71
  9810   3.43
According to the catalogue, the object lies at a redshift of 0.19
